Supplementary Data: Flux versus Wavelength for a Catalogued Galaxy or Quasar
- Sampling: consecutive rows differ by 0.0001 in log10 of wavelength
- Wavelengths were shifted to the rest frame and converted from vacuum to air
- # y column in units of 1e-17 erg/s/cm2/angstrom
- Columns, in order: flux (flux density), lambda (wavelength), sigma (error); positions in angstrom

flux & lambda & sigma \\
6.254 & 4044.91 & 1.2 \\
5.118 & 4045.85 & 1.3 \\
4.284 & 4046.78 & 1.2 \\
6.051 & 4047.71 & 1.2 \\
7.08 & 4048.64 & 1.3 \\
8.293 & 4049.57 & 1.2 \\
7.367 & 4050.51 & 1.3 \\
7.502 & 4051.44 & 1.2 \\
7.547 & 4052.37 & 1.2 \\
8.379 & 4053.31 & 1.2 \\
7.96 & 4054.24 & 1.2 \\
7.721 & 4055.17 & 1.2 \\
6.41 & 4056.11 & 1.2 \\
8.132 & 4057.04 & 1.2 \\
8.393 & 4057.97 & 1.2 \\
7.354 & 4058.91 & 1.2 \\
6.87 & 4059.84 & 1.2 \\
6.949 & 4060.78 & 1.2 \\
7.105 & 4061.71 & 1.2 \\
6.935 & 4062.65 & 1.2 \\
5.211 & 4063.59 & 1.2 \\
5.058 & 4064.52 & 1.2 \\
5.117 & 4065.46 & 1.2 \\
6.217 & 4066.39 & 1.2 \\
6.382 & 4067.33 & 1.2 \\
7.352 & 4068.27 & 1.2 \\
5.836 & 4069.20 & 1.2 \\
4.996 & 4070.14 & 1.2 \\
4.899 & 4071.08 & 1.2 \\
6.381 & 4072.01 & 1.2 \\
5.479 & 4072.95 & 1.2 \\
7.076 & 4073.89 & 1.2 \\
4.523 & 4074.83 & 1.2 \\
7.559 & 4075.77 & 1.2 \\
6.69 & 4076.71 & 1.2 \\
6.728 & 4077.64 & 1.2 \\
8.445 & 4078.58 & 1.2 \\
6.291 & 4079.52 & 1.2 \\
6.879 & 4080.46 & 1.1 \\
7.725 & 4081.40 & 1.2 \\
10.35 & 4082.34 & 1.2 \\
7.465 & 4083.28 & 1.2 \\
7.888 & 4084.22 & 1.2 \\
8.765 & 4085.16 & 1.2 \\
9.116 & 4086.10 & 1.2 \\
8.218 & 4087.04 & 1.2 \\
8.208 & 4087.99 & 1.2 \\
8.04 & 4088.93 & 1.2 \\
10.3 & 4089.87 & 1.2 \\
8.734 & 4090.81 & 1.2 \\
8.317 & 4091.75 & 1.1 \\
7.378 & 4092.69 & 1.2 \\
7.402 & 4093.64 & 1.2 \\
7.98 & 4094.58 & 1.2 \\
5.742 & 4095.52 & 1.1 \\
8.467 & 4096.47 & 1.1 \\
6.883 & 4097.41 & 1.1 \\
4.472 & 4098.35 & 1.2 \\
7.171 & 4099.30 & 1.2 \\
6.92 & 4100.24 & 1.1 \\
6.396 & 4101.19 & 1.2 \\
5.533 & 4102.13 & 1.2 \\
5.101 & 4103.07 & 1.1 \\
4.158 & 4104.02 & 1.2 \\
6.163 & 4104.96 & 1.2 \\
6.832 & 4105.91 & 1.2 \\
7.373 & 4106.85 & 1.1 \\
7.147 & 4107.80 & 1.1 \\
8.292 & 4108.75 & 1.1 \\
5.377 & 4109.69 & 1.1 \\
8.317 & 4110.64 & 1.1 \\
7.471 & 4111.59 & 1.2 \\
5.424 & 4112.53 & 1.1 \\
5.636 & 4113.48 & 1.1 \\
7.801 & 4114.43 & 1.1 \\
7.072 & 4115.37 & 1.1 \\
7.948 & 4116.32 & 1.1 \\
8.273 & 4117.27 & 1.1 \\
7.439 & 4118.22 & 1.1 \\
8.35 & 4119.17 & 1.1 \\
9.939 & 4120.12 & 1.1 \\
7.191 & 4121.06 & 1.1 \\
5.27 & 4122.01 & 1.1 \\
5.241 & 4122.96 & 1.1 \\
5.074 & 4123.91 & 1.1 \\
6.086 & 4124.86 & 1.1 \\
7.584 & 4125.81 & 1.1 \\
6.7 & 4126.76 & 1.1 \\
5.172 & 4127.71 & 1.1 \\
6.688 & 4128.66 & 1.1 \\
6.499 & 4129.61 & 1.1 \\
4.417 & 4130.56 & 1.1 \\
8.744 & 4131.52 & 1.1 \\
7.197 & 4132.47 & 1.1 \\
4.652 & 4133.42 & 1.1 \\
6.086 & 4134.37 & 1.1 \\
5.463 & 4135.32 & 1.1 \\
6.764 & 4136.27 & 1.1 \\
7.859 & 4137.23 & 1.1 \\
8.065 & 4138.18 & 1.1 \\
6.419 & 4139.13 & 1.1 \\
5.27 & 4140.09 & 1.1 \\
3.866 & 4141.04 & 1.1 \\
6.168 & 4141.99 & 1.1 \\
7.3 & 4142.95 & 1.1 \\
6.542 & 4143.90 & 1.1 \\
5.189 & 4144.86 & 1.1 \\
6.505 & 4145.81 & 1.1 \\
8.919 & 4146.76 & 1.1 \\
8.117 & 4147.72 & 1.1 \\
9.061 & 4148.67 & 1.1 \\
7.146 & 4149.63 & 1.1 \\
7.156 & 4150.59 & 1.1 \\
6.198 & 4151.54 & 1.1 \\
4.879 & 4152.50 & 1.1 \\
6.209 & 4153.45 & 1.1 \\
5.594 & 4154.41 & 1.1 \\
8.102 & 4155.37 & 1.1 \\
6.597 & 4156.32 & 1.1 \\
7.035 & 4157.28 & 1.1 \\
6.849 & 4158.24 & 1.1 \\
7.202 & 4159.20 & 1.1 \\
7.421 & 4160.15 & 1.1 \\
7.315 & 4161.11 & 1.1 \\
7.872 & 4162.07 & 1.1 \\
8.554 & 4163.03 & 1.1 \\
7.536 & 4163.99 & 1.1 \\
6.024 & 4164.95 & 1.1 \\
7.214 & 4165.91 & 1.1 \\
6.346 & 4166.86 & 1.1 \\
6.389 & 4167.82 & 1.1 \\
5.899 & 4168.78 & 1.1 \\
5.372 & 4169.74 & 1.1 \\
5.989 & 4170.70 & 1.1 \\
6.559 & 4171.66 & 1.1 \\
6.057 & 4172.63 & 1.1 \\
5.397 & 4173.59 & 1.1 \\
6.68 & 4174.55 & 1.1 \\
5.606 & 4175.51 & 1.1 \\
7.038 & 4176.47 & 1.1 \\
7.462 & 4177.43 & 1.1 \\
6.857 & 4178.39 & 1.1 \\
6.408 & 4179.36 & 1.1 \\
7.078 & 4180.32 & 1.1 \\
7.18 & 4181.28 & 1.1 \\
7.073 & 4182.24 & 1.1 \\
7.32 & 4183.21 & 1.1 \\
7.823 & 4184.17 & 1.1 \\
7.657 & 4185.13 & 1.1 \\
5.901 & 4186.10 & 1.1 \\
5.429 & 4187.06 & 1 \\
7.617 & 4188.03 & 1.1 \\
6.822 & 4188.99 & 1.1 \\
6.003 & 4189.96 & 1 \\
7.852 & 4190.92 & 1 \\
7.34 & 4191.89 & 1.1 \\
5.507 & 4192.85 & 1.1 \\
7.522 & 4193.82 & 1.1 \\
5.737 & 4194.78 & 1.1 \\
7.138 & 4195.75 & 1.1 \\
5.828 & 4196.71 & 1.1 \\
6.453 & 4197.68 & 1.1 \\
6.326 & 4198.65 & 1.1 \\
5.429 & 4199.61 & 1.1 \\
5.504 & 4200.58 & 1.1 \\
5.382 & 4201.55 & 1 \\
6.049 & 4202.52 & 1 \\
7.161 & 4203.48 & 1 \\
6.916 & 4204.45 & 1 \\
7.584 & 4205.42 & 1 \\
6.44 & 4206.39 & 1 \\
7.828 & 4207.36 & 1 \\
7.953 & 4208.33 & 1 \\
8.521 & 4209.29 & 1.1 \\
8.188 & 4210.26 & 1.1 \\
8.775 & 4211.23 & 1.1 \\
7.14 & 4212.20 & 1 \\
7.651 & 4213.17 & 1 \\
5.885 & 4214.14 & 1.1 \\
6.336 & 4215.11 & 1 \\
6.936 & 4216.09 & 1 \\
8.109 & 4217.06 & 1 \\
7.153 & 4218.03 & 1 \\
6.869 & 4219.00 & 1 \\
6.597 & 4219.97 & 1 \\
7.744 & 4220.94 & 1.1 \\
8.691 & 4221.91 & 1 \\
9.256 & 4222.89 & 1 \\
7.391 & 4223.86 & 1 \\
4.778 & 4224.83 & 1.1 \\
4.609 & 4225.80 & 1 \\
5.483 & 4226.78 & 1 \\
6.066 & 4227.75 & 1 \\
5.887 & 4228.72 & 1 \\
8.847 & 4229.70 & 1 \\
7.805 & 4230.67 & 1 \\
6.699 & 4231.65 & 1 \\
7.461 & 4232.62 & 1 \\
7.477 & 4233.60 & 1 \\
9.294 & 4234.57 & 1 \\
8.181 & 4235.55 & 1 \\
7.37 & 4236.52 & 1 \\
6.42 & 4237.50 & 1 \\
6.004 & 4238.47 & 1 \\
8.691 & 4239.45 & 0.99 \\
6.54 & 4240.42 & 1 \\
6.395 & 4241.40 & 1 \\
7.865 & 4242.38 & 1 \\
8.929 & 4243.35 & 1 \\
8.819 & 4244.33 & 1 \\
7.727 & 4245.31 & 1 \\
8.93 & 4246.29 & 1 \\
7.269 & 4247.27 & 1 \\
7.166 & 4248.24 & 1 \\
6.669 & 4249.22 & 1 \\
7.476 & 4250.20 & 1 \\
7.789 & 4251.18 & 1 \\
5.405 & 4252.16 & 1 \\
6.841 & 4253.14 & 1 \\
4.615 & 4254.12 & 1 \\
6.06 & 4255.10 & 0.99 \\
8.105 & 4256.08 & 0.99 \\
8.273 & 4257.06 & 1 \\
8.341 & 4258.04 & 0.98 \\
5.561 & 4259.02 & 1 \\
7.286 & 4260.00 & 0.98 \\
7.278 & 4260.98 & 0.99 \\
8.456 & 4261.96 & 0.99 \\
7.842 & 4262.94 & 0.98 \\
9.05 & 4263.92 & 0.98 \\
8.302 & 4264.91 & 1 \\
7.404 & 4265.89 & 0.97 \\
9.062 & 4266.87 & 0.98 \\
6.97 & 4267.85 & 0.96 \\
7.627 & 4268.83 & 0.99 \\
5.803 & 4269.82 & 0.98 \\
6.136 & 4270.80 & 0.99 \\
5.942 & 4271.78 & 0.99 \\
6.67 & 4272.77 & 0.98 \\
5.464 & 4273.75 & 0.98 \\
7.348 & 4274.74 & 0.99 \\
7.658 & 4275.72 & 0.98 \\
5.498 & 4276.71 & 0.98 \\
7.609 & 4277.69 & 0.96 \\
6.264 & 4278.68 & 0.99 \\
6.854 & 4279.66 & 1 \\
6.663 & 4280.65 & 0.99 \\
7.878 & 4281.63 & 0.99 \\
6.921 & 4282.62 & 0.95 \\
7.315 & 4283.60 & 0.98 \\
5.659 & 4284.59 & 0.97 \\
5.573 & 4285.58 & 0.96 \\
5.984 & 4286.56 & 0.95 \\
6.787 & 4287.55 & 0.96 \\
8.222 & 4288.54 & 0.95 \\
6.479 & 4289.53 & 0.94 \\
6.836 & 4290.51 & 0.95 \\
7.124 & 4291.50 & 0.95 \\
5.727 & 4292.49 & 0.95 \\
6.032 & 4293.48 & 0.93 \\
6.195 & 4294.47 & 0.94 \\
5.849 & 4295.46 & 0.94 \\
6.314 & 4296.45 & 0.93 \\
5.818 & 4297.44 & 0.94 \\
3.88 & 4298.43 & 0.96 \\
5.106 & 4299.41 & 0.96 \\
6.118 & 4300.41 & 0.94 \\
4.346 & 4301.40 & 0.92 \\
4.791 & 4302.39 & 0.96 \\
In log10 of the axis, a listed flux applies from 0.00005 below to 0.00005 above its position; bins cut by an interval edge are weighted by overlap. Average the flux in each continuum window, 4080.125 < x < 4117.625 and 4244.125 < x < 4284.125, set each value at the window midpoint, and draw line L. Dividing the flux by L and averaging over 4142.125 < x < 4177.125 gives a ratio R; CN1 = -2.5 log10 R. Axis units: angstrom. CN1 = 0.08 mag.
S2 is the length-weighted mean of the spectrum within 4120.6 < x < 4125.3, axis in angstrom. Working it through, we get 5.76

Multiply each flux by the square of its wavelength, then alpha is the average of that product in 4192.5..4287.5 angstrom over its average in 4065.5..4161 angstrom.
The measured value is 1.09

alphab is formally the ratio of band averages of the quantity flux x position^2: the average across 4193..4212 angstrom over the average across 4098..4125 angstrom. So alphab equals 1.07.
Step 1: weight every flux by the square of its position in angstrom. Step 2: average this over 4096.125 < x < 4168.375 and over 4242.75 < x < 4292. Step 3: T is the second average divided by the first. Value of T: 1.1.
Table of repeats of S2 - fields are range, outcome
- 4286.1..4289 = 6.98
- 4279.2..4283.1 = 7.08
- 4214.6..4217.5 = 7.08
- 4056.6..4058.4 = 8.28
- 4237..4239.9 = 7.01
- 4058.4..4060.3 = 7.14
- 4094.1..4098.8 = 6.73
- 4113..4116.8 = 7.11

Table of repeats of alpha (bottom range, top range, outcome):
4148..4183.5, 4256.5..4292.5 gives 1.09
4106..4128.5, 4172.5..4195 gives 1.00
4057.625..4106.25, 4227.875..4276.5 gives 1.14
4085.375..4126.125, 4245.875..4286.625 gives 1.07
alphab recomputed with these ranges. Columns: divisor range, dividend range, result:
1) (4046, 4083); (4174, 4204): 1.03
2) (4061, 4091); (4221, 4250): 1.12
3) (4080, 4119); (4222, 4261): 1.05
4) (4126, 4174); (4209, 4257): 1.14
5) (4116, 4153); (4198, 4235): 1.10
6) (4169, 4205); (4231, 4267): 1.18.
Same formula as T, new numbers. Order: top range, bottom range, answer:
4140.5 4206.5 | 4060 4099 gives 0.99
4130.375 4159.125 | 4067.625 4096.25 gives 0.93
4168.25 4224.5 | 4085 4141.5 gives 1.04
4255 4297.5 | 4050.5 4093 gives 1.06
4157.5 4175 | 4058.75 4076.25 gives 1.14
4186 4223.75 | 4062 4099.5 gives 1.05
